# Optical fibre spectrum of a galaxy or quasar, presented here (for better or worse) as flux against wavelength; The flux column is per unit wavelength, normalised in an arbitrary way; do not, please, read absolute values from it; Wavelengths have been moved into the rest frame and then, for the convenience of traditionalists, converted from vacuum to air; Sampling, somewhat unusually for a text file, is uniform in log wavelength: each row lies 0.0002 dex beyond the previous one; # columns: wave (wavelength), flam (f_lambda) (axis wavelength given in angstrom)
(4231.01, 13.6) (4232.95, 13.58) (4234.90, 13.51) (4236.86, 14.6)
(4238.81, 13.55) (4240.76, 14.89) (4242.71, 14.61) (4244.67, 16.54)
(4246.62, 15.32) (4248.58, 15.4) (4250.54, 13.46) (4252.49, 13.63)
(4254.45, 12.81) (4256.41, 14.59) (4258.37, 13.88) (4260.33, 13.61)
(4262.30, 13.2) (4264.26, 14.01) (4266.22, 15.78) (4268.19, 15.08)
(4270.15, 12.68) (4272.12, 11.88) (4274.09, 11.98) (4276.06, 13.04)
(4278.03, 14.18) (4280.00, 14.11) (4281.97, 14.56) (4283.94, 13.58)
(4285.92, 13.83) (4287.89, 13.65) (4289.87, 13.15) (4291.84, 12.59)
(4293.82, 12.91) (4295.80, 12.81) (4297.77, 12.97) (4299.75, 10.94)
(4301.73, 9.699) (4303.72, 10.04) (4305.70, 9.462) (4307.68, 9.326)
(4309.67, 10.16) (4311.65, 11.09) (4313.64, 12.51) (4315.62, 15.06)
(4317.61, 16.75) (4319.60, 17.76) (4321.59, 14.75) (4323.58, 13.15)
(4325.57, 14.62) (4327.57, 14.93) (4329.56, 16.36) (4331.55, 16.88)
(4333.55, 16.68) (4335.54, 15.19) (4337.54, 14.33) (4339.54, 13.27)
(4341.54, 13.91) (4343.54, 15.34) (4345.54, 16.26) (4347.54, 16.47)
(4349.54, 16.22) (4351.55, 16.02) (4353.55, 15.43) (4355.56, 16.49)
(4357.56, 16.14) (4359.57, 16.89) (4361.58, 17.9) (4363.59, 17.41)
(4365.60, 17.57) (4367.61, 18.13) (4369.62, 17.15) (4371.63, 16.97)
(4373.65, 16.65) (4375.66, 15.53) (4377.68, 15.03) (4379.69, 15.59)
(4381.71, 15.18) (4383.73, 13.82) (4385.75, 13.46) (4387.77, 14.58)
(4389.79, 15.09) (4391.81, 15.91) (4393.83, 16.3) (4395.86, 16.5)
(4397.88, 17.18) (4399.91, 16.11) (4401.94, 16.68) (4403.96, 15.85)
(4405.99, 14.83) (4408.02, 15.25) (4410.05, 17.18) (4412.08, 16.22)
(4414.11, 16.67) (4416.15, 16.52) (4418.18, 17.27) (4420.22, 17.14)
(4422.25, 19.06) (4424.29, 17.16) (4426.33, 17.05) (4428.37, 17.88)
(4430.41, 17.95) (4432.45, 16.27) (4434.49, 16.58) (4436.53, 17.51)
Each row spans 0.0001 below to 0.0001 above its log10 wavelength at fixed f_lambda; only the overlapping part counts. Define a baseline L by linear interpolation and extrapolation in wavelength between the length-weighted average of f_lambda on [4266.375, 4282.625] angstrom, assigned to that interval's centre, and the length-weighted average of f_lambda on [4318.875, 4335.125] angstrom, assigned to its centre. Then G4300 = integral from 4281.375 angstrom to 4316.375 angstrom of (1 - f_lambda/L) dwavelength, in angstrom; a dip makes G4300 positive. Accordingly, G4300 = 5.74 angstrom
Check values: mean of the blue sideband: 13.5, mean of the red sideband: 15.6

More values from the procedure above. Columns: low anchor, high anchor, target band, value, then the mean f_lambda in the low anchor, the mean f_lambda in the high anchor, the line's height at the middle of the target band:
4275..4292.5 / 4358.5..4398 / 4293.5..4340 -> 3.6 angstrom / 13.6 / 16.1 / 14.5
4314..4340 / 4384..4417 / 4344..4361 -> -0.8 angstrom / 15.3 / 15.8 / 15.5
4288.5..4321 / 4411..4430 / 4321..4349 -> -3.1 angstrom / 12.4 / 17.2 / 13.6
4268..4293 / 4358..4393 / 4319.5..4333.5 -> -0.7 angstrom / 13.4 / 16.1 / 14.7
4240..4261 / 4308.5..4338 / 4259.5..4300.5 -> 3.3 angstrom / 14.4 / 14.7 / 14.5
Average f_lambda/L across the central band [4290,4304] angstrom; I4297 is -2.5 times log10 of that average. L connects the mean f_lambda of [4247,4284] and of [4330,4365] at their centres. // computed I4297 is 0.225 mag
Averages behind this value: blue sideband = 13.8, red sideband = 16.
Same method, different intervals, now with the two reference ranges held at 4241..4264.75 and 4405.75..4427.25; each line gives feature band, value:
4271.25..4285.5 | 0.10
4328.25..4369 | -0.03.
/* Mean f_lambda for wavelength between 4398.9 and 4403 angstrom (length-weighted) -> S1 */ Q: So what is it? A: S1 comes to 16.4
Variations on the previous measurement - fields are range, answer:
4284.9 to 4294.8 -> 13.2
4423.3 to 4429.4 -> 17.4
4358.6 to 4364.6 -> 17.4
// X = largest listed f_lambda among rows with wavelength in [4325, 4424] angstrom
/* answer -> 19.06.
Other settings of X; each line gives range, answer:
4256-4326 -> 17.76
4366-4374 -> 18.13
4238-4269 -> 16.54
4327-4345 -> 16.88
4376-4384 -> 15.59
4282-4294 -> 13.83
